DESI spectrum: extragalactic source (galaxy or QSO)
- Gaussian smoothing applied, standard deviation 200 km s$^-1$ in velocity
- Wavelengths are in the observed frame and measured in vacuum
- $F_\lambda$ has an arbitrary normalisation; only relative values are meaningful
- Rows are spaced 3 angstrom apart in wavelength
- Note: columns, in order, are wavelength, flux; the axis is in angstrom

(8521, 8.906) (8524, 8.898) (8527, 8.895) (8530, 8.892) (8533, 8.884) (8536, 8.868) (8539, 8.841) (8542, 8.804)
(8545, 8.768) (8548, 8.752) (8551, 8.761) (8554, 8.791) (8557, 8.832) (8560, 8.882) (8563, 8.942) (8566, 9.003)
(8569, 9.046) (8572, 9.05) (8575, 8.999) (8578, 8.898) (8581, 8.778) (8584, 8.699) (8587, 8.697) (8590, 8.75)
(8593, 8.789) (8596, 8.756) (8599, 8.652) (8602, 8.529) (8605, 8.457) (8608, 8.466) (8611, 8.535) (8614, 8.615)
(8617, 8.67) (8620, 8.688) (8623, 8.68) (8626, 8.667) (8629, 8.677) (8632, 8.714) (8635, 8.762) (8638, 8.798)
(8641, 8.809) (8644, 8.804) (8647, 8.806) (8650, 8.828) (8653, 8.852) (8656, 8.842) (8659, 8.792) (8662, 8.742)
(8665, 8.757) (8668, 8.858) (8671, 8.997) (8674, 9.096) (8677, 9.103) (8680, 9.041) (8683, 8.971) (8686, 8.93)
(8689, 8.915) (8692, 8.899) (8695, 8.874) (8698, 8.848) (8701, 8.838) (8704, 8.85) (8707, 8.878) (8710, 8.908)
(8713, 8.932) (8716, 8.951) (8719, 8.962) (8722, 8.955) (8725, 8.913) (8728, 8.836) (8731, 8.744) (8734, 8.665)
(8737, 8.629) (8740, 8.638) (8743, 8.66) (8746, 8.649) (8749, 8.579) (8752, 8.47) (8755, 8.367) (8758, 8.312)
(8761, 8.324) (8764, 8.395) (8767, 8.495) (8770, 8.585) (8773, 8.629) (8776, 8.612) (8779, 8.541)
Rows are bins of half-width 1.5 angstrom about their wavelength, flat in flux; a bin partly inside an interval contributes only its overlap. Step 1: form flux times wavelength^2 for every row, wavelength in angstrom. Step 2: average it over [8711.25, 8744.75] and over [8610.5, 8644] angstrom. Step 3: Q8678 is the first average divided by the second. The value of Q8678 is 1.04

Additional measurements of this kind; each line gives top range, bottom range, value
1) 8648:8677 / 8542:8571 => 1.03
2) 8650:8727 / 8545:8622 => 1.04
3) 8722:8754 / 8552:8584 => 1.01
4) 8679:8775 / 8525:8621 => 1.03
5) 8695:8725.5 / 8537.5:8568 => 1.04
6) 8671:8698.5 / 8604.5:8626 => 1.06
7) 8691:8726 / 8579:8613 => 1.06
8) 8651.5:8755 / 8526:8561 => 1.04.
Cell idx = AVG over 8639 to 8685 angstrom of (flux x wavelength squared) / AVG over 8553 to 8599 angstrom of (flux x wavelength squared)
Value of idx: 1.0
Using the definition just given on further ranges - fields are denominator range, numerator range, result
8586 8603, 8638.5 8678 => 1.03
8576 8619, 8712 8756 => 1.04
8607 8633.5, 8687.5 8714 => 1.05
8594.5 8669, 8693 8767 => 1.02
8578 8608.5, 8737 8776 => 1.02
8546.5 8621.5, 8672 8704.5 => 1.05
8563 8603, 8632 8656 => 1.01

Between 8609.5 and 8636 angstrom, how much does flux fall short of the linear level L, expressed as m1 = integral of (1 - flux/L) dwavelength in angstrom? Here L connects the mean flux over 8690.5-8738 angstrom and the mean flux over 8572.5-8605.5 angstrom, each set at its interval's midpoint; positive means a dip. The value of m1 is 0.3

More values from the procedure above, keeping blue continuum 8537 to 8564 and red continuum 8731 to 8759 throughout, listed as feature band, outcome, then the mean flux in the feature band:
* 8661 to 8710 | -1.5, 8.91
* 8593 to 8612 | 0.4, 8.58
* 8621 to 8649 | -0.1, 8.75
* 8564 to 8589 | -0.3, 8.89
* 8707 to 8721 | -0.5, 8.93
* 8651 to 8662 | -0.2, 8.82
